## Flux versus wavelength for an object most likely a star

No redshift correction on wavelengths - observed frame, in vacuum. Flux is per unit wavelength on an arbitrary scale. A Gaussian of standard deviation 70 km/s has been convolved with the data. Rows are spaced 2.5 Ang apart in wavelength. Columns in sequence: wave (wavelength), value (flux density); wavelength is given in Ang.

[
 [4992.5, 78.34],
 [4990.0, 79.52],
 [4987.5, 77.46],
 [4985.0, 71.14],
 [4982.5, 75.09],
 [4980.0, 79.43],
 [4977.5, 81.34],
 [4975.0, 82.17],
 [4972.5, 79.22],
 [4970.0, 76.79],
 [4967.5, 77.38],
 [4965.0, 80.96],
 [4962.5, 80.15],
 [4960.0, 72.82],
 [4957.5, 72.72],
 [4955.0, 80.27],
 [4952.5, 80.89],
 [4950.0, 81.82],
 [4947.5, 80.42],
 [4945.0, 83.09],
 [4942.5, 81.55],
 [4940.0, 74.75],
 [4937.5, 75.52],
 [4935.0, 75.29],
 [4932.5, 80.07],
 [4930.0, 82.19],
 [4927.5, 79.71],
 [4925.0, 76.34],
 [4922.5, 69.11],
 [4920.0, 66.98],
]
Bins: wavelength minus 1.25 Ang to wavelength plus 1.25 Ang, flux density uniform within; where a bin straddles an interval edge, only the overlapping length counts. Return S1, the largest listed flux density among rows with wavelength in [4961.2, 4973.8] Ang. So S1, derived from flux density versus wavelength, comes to 80.96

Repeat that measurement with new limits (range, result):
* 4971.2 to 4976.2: 82.17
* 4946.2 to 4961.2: 81.82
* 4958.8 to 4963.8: 80.15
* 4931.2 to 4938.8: 80.07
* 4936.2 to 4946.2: 83.09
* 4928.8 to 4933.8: 82.19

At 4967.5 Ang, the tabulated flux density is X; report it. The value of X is 77.38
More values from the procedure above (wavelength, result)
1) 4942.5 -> 81.55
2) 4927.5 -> 79.71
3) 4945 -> 83.09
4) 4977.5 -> 81.34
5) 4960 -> 72.82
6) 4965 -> 80.96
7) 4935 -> 75.29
